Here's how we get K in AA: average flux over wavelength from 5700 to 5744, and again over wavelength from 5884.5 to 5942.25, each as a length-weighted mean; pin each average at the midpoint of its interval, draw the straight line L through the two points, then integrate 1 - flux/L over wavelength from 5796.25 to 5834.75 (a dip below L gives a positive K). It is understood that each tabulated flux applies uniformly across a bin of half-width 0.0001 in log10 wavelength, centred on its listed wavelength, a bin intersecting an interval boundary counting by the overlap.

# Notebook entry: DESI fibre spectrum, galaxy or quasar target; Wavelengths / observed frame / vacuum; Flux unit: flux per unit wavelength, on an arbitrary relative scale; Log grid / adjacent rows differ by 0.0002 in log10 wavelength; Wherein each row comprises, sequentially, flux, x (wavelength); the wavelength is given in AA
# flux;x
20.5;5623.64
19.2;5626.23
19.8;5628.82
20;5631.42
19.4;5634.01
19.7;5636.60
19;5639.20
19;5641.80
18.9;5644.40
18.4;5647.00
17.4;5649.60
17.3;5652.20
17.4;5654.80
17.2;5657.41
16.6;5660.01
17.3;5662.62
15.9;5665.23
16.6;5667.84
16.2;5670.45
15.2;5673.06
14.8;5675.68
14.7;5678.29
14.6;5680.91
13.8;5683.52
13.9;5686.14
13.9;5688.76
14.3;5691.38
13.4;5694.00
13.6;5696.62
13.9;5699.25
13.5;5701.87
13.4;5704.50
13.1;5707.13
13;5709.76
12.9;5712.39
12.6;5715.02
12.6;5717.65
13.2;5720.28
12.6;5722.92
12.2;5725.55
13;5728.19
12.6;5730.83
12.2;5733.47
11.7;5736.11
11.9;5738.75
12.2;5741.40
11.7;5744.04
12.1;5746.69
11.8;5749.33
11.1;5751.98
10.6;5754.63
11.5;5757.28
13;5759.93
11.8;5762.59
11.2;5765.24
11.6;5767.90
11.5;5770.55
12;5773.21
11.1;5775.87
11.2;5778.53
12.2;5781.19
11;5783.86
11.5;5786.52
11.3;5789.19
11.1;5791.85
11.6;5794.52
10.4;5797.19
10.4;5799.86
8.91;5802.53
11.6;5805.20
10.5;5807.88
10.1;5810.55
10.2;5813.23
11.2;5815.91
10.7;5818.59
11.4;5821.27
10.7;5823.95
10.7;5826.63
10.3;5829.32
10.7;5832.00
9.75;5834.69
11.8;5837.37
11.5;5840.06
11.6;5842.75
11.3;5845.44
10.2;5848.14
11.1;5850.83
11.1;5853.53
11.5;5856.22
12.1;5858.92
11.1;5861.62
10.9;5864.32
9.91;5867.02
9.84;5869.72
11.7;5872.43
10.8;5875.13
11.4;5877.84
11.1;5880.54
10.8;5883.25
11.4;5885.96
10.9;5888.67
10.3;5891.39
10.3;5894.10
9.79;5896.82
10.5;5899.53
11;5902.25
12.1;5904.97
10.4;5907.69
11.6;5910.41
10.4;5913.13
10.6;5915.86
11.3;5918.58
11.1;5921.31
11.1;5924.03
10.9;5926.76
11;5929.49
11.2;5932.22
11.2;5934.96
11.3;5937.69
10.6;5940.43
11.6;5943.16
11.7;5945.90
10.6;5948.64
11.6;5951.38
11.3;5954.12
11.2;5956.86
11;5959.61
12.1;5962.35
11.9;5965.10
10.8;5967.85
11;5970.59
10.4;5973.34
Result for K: 4.1 AA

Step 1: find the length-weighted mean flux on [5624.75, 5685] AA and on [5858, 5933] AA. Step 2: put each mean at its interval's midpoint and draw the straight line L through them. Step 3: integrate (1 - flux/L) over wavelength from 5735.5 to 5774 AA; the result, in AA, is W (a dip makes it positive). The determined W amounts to 7.73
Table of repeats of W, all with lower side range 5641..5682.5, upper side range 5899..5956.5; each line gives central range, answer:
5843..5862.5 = 2.2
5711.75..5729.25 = 3.1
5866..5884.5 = 2.1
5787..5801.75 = 3.2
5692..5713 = 3.2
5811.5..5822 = 2.0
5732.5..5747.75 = 3.1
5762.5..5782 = 3.8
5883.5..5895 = 1.1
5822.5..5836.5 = 2.9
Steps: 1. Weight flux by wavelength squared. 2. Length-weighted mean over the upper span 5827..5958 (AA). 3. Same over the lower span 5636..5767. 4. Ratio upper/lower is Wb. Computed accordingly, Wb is 0.8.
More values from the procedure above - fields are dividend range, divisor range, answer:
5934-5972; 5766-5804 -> 1.07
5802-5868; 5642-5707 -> 0.74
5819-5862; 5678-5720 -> 0.86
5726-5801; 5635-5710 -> 0.76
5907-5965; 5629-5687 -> 0.72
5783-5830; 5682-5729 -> 0.84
